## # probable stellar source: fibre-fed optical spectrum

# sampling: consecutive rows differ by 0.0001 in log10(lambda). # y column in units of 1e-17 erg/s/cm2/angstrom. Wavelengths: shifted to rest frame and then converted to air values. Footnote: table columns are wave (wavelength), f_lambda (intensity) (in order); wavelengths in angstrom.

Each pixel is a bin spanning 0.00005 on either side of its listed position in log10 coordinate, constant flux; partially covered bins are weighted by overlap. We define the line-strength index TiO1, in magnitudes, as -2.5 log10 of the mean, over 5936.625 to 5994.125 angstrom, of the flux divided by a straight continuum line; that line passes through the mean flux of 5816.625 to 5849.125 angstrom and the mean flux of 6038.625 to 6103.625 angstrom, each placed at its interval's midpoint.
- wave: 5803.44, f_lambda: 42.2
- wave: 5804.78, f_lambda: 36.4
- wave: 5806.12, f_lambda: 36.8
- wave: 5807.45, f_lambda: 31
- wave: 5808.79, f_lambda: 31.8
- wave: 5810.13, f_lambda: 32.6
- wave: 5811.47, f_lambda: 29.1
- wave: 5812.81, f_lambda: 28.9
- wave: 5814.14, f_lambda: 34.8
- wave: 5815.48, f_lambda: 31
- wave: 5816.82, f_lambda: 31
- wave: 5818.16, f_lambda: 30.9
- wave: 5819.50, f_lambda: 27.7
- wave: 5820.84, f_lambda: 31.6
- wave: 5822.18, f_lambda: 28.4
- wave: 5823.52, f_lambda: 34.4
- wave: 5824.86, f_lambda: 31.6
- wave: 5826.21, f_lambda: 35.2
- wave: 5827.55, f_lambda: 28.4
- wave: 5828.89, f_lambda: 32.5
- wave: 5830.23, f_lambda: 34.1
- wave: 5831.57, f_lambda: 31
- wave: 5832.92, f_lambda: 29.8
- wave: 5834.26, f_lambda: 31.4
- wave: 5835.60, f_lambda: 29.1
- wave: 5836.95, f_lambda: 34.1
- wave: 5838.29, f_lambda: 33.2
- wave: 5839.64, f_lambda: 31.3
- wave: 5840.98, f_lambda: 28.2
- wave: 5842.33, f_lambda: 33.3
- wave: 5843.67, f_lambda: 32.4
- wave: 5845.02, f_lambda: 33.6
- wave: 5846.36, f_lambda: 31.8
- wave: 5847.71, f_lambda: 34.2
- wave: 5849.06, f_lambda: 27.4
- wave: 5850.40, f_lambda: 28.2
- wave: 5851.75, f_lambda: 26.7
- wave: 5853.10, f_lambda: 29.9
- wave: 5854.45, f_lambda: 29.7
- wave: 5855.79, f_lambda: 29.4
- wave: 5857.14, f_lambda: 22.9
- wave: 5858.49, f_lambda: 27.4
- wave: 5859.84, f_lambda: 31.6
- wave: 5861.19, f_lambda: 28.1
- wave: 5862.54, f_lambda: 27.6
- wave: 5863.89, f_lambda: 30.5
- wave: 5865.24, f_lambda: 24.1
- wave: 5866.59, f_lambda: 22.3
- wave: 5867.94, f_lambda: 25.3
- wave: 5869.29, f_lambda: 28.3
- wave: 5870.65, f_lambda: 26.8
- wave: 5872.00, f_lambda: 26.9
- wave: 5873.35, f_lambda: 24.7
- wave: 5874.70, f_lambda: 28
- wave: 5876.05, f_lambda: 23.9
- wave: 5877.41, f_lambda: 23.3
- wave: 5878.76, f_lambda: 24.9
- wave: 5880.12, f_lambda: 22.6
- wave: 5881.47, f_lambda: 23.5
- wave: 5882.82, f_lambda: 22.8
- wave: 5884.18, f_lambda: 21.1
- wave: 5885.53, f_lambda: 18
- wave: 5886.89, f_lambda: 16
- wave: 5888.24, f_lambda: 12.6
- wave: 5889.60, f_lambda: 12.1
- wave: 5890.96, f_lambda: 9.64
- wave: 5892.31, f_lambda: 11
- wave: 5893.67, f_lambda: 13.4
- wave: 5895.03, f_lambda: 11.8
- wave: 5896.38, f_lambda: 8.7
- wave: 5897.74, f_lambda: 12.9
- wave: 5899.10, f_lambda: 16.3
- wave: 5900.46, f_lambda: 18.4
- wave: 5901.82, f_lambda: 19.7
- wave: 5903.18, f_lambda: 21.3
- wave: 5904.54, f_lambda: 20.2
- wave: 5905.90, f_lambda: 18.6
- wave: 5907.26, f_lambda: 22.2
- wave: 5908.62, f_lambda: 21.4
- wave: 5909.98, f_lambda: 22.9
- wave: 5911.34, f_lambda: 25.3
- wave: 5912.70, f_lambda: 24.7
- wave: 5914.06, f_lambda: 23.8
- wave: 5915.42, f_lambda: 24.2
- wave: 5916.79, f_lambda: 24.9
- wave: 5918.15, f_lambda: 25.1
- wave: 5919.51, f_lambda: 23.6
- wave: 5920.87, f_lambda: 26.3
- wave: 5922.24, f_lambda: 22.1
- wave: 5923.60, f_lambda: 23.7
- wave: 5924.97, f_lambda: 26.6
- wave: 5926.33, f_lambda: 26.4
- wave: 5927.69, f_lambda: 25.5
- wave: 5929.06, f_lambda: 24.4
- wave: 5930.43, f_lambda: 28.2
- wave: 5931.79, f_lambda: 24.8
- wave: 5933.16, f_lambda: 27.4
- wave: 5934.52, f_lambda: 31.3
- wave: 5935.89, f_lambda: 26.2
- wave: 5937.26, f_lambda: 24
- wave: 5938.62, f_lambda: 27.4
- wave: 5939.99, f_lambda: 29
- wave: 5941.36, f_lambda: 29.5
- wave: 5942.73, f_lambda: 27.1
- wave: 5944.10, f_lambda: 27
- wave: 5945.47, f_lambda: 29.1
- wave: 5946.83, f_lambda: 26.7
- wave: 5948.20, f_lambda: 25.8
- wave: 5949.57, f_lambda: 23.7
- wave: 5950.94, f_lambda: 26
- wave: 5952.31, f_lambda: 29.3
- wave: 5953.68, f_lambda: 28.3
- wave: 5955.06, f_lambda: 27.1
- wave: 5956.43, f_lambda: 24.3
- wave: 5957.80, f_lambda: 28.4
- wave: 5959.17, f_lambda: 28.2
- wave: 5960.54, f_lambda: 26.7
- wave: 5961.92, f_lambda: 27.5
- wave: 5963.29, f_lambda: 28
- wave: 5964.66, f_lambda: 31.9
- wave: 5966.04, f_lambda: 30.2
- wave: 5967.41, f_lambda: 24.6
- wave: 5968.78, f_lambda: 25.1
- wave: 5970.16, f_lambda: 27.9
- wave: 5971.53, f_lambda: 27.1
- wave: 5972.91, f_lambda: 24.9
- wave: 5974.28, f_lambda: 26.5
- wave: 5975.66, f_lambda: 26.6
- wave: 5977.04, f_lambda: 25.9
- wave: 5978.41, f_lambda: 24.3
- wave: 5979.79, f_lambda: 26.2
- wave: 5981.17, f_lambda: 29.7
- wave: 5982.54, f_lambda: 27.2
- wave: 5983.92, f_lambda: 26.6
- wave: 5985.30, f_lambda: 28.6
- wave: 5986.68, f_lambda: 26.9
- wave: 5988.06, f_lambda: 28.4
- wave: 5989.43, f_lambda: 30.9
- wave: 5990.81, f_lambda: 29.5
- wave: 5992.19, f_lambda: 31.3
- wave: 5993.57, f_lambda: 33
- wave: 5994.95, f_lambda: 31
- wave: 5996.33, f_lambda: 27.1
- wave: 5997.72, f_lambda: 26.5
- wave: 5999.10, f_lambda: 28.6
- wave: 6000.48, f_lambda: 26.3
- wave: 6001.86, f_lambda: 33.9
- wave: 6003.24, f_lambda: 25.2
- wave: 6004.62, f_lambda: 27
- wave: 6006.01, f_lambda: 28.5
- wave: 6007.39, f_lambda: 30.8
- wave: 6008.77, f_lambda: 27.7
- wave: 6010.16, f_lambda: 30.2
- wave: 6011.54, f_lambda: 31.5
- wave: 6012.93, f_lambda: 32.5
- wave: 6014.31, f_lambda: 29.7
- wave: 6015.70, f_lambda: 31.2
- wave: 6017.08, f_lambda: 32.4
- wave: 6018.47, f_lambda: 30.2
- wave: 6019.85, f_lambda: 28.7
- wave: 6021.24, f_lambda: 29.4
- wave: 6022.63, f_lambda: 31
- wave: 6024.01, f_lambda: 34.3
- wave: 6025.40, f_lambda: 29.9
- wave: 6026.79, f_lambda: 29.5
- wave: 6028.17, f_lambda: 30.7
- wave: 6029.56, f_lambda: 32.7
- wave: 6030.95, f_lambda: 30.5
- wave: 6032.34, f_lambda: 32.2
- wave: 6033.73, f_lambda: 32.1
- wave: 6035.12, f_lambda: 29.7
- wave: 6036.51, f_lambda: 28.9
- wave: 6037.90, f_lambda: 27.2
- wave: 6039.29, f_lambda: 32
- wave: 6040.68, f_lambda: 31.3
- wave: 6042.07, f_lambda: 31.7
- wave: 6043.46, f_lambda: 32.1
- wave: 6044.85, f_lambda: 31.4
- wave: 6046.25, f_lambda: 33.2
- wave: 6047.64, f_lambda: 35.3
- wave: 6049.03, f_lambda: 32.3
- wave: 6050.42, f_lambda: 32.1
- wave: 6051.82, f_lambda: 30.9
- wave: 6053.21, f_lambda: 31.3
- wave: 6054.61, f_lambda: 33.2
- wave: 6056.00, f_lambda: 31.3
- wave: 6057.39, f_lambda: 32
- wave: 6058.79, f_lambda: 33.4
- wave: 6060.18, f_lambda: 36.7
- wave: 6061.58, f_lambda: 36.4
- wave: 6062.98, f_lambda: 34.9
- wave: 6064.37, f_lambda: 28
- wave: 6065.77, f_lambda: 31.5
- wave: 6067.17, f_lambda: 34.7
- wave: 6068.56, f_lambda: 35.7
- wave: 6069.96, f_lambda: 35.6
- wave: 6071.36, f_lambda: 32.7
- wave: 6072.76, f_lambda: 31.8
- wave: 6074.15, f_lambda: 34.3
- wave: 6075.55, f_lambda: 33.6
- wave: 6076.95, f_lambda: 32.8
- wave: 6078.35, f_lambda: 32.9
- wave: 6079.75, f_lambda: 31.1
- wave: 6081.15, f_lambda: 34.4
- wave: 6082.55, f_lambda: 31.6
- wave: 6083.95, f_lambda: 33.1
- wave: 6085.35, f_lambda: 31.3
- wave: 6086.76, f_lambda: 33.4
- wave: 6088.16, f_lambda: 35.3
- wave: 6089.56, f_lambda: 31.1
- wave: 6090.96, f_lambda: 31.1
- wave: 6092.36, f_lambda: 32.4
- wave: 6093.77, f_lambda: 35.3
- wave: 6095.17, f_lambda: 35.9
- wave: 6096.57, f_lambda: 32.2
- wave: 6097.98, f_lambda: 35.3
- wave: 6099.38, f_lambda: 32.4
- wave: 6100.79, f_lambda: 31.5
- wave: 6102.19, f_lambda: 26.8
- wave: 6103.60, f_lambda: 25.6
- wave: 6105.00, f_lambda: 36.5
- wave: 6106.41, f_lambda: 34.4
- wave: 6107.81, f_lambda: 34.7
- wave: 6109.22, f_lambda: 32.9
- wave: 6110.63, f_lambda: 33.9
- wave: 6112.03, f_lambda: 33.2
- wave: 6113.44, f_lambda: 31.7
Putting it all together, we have 0.17 mag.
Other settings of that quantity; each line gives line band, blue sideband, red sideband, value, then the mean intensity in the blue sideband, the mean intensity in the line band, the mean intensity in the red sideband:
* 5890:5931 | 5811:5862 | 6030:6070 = 0.446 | 30.6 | 20.7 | 32.3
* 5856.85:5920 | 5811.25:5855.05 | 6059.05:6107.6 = 0.410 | 31.1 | 21.6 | 33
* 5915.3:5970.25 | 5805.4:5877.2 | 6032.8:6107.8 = 0.165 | 29.9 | 26.7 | 32.5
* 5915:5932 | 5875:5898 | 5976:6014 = -0.186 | 17.2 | 25.1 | 28.7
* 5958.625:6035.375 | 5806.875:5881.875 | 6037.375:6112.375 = 0.093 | 29.3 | 29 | 32.7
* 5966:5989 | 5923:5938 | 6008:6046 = 0.064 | 26.3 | 26.8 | 30.8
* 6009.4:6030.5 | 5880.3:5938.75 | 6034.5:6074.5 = -0.041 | 21.1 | 30.9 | 32.5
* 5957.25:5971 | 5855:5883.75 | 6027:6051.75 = 0.044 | 25.9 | 27.8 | 31.4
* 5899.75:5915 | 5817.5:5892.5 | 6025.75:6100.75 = 0.295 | 27.1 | 21.7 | 32.5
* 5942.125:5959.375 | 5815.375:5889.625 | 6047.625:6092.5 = 0.122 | 27.9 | 27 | 33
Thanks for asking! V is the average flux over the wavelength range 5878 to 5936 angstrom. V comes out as 21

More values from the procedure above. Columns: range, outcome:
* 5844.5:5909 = 22.7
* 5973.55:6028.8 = 29.1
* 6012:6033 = 31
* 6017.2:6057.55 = 31.3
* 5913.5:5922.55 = 24.4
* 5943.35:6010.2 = 27.8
